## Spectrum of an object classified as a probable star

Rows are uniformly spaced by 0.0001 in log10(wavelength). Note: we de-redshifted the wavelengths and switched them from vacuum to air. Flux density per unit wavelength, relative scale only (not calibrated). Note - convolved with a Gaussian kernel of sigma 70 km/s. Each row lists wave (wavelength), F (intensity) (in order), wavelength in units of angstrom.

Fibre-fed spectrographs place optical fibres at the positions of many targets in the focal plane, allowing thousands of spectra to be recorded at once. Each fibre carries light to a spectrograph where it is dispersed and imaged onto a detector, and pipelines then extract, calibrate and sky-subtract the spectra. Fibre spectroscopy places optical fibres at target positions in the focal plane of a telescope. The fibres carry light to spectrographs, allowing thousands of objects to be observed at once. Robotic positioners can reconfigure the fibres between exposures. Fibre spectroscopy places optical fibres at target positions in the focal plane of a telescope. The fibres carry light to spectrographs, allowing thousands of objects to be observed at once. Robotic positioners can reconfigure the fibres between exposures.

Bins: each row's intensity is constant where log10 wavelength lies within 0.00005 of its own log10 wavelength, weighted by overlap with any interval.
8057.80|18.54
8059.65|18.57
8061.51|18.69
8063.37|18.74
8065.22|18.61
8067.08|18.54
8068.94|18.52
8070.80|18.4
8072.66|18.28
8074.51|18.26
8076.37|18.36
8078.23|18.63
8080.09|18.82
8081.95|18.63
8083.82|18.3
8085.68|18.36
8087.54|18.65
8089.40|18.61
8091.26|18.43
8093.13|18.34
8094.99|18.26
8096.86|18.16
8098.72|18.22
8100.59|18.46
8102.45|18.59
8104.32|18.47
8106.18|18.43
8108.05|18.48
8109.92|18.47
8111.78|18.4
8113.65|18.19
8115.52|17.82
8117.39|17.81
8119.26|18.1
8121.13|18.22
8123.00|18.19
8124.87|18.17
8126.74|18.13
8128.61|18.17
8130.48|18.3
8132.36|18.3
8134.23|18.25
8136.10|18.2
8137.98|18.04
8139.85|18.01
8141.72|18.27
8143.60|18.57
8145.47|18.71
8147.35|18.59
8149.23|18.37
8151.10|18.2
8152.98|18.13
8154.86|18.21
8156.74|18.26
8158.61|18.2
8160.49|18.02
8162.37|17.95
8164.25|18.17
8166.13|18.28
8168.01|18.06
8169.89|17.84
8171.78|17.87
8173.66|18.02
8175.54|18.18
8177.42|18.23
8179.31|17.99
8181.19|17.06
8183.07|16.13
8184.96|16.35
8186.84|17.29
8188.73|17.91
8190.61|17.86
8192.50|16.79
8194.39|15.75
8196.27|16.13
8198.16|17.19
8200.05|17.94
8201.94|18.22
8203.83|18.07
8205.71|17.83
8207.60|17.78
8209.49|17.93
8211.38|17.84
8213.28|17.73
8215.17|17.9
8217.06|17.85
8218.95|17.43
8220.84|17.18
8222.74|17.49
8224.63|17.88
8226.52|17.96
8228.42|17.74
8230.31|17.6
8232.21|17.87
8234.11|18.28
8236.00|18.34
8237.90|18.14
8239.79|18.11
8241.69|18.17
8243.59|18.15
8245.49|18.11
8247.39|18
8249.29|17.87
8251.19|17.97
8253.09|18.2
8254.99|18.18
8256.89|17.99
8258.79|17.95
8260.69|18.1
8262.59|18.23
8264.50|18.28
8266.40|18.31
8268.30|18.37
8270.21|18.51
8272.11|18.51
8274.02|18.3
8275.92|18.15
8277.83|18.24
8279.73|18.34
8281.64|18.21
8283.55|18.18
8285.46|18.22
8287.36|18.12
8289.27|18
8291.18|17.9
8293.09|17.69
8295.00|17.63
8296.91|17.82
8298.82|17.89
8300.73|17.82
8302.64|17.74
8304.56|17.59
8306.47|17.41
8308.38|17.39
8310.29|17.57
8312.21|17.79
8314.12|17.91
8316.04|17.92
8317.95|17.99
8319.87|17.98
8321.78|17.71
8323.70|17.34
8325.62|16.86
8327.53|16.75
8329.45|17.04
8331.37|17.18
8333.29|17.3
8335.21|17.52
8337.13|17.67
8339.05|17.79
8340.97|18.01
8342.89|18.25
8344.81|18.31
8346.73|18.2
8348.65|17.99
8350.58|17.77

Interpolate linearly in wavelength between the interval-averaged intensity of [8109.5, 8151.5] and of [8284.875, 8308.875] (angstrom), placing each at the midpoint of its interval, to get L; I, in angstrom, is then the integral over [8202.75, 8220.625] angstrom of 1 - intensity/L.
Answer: 0.2 angstrom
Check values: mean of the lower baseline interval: 18.2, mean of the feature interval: 17.8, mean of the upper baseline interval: 17.8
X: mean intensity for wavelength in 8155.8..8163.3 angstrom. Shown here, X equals 18.1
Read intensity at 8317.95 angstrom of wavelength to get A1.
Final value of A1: 17.99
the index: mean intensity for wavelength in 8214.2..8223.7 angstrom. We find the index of 17.6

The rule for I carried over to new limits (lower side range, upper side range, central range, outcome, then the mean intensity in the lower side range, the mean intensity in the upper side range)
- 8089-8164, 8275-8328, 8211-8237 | 0.31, 18.3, 17.8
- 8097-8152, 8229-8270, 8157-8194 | 1.09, 18.3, 18.1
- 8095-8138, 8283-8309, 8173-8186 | 0.49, 18.2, 17.8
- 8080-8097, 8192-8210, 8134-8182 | -0.98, 18.4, 17.4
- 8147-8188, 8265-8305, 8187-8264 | 0.79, 17.9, 18.1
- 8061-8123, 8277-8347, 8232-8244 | -0.13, 18.4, 17.8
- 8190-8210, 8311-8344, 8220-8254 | -0.98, 17.4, 17.6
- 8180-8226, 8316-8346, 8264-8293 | -1.17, 17.4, 17.6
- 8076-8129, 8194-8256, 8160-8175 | 0.02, 18.3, 17.8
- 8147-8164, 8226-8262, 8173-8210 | 1.46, 18.2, 18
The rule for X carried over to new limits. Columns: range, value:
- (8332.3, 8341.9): 17.7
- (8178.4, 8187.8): 17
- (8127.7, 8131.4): 18.2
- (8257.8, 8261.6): 18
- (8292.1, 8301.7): 17.8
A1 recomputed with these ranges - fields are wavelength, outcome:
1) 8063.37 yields 18.74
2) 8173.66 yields 18.02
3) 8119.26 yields 18.1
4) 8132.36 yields 18.3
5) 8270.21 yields 18.51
